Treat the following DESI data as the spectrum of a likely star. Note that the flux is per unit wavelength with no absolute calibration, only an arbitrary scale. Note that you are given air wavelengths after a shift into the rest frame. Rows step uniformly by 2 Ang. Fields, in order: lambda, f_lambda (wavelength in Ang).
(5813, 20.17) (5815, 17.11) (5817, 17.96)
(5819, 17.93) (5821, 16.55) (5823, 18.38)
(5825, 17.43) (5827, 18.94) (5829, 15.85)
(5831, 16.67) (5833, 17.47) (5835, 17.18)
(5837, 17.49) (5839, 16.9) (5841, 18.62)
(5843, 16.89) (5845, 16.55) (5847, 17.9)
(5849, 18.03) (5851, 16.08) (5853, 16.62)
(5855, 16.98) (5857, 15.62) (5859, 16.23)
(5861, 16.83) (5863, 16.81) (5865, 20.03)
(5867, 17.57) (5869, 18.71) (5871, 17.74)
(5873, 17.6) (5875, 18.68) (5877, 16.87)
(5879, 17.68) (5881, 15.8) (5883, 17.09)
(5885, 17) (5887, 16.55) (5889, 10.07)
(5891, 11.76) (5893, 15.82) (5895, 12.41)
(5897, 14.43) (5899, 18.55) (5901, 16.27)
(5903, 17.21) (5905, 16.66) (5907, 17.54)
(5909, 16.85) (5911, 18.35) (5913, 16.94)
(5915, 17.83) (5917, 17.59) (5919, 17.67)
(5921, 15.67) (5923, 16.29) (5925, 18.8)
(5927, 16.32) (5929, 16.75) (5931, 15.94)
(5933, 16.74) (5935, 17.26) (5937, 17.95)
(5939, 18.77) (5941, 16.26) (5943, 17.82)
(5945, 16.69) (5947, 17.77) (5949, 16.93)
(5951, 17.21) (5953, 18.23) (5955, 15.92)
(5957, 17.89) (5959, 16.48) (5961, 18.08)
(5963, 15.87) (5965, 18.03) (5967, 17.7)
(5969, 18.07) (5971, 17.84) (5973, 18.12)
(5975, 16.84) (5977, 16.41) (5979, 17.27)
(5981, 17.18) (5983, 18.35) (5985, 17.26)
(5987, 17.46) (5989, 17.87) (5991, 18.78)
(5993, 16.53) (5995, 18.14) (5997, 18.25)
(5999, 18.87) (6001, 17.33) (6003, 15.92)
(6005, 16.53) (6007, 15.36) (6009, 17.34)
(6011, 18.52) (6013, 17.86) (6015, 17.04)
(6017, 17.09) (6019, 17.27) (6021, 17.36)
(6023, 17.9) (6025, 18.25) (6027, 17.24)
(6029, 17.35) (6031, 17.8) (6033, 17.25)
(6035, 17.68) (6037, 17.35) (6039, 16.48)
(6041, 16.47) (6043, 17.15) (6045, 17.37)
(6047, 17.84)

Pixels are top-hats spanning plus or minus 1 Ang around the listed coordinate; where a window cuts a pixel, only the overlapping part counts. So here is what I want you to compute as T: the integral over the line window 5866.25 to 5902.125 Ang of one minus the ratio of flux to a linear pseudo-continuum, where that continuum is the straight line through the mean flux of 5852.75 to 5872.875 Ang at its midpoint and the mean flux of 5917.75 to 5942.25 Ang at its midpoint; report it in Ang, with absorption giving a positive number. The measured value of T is 2.3 Ang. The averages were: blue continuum 17.4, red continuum 17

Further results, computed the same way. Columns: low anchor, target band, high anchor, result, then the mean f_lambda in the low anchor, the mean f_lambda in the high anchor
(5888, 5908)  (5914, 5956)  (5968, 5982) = -2.6 Ang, 15.1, 17.4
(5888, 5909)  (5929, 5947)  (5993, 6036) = -1.4 Ang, 15.2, 17.4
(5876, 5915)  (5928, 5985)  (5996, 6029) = -1.9 Ang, 16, 17.4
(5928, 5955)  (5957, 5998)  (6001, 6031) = -0.7 Ang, 17.2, 17.2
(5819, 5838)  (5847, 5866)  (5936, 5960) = 0.3 Ang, 17.4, 17.3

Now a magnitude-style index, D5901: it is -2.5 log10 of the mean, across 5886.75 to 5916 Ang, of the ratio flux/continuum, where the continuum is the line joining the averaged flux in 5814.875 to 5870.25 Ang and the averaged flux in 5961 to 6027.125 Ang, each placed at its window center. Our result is 0.104 mag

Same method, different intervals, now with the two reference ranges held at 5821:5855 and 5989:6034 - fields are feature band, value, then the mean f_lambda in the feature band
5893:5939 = 0.03 mag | 16.8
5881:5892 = 0.19 mag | 14.6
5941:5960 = 0.01 mag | 17.2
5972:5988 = 0.00 mag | 17.4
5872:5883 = 0.00 mag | 17.3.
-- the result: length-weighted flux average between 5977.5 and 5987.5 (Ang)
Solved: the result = 17.5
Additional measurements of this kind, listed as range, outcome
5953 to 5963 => 17.1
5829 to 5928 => 16.8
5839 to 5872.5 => 17.3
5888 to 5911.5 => 15.4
